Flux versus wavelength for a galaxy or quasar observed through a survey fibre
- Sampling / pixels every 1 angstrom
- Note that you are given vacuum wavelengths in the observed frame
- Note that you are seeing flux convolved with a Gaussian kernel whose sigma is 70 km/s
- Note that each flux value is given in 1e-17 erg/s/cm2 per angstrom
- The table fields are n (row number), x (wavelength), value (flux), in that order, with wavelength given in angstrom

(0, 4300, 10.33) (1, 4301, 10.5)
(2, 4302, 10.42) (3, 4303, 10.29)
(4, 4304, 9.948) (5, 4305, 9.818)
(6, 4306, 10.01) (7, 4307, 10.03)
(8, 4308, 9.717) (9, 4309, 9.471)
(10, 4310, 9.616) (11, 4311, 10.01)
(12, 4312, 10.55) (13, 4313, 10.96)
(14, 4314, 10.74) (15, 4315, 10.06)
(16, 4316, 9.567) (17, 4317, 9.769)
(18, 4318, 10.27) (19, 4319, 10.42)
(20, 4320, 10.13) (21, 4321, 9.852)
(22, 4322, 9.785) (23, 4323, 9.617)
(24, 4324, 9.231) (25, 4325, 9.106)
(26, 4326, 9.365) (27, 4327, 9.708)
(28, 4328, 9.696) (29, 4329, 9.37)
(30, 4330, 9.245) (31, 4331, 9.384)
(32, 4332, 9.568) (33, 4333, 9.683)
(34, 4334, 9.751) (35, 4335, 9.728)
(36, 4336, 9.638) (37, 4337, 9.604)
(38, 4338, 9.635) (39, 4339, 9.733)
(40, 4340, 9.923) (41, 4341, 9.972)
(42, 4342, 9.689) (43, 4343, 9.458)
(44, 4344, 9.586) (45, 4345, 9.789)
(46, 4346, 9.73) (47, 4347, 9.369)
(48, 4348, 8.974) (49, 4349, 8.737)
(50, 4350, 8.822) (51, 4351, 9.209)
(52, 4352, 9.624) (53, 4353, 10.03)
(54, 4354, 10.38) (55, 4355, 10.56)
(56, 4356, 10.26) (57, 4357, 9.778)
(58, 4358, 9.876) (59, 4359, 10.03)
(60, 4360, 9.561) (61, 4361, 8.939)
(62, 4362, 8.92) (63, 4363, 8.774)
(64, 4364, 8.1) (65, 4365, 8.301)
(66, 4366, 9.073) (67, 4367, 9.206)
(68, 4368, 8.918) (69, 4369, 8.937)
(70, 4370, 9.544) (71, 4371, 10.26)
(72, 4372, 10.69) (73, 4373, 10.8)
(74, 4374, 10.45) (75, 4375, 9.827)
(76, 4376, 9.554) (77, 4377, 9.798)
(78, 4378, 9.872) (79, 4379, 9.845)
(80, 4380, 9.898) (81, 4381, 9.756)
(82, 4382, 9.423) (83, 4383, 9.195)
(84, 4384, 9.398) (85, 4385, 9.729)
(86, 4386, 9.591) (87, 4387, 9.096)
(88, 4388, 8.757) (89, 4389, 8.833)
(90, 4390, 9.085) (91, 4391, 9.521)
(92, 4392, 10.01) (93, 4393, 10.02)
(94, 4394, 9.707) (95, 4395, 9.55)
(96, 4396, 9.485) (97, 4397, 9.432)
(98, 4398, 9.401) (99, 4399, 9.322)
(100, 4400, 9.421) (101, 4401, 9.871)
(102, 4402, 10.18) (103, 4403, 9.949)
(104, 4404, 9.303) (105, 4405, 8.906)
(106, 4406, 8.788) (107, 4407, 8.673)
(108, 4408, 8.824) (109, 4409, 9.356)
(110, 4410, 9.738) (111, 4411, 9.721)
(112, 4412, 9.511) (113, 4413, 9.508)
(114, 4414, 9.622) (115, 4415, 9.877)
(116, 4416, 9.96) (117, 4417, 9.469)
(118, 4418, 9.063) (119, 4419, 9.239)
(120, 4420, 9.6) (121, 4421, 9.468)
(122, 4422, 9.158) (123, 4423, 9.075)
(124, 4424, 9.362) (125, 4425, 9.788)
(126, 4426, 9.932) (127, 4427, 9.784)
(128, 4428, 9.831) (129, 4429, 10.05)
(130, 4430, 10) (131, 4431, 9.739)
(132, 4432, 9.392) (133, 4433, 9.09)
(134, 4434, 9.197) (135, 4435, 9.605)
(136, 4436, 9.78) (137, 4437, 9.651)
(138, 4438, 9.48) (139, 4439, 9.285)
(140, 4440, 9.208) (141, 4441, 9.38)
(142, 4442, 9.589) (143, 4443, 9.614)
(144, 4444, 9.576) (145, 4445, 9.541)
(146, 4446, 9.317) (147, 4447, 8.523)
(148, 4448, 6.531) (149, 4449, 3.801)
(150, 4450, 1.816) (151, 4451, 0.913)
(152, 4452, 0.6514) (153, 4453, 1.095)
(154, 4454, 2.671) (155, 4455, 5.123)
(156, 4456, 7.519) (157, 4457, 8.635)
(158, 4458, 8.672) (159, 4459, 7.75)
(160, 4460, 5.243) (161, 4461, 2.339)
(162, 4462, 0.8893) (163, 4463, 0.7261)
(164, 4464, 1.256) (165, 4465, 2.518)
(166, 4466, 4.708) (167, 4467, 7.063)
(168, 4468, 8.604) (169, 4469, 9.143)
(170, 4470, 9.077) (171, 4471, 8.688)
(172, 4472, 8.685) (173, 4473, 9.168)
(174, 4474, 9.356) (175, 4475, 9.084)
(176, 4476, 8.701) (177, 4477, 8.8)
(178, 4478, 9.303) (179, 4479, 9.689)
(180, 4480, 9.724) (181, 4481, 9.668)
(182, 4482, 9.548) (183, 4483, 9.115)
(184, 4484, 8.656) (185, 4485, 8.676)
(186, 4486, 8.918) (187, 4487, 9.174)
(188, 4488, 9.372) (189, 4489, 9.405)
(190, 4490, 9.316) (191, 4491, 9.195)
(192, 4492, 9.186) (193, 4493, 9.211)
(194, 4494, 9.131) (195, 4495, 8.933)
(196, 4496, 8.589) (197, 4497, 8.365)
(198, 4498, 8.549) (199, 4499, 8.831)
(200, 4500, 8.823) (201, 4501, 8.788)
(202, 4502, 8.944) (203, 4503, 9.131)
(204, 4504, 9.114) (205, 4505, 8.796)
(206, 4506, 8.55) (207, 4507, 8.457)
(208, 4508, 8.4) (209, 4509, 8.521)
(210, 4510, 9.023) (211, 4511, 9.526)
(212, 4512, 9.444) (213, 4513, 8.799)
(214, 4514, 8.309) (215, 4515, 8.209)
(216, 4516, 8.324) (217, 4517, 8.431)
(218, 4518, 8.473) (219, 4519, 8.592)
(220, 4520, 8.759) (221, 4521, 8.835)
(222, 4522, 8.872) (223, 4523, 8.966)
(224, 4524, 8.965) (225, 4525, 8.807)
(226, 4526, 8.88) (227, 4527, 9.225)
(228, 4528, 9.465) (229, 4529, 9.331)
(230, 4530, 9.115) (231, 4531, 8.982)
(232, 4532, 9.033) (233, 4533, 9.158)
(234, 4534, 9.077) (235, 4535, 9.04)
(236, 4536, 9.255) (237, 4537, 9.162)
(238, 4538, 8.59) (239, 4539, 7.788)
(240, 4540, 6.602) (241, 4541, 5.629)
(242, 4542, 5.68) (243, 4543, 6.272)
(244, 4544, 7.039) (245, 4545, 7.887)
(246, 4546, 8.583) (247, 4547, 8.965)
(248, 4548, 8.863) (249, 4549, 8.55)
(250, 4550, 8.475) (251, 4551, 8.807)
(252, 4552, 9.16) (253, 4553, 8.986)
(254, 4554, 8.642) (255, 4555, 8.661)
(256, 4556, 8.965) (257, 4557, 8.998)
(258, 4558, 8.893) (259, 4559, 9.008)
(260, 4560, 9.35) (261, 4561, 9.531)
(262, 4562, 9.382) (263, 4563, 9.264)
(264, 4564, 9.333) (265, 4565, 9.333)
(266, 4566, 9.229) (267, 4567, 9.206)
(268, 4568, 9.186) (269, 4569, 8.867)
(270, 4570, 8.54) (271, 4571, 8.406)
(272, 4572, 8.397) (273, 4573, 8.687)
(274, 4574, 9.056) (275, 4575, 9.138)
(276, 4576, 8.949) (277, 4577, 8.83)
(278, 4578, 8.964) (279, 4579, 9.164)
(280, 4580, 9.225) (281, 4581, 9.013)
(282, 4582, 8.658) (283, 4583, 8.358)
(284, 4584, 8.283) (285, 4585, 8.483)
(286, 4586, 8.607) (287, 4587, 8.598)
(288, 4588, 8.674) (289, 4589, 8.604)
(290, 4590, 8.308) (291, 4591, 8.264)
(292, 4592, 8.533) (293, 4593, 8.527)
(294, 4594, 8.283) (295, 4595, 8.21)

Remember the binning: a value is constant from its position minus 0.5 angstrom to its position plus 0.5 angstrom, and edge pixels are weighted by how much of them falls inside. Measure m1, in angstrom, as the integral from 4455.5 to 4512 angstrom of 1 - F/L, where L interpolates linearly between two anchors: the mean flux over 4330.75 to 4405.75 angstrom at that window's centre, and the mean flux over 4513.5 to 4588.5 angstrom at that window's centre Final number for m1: 5.6 angstrom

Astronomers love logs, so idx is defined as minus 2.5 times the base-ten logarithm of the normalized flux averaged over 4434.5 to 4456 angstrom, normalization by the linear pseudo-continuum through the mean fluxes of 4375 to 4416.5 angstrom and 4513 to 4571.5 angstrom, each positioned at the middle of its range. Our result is 0.31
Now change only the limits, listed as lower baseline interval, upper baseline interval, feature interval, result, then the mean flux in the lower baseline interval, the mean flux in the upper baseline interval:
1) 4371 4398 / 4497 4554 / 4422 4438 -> -0.032 mag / 9.67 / 8.58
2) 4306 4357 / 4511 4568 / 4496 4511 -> 0.013 mag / 9.75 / 8.68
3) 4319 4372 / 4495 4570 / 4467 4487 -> -0.011 mag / 9.52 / 8.7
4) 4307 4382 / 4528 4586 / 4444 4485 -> 0.345 mag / 9.67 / 8.67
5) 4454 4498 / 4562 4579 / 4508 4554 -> -0.012 mag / 7.74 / 8.98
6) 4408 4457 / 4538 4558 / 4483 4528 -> -0.087 mag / 8.37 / 8.06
